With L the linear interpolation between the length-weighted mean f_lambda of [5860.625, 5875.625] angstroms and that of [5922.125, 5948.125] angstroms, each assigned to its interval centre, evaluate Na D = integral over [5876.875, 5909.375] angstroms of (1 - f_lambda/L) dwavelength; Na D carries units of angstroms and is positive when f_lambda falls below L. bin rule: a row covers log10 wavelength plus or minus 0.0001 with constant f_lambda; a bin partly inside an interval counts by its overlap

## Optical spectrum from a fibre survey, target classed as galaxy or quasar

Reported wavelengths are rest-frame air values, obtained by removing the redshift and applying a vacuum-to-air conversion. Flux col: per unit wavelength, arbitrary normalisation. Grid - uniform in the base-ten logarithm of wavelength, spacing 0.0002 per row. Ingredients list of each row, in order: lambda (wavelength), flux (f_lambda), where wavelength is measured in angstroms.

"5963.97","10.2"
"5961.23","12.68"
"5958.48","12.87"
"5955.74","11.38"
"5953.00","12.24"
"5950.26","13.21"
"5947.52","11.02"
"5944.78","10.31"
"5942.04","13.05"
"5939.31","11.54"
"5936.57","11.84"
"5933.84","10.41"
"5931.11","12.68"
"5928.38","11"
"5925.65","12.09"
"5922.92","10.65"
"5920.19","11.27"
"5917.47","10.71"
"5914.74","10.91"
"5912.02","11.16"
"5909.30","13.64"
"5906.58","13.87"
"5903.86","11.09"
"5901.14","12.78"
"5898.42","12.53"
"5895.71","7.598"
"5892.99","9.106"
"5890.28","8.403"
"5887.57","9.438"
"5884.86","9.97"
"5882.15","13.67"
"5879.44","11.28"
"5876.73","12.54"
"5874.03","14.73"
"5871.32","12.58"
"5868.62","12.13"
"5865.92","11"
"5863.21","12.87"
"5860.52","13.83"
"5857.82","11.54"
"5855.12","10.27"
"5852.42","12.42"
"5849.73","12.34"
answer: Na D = 3.2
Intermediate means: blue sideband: 12.8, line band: 11.1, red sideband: 11.5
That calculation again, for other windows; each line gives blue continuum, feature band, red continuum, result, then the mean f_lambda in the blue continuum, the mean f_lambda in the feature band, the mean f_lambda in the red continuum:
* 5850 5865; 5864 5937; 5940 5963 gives 4.0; 12.2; 11.5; 12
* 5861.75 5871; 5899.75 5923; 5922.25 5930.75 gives -0.4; 12.1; 11.8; 11.5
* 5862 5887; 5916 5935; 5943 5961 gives 1.2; 12.2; 11.3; 11.9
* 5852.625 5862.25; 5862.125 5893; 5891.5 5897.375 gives -4.3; 12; 11.6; 8.58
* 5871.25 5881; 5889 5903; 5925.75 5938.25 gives 2.5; 12.8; 10.1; 11.5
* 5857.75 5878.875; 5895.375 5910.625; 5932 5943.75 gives 0.0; 12.7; 12.2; 11.7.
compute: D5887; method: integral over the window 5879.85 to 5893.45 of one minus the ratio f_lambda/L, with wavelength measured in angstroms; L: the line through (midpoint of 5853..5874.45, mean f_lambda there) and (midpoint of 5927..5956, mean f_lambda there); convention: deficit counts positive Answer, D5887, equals 2.1 angstroms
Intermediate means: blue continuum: 12.3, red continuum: 11.7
